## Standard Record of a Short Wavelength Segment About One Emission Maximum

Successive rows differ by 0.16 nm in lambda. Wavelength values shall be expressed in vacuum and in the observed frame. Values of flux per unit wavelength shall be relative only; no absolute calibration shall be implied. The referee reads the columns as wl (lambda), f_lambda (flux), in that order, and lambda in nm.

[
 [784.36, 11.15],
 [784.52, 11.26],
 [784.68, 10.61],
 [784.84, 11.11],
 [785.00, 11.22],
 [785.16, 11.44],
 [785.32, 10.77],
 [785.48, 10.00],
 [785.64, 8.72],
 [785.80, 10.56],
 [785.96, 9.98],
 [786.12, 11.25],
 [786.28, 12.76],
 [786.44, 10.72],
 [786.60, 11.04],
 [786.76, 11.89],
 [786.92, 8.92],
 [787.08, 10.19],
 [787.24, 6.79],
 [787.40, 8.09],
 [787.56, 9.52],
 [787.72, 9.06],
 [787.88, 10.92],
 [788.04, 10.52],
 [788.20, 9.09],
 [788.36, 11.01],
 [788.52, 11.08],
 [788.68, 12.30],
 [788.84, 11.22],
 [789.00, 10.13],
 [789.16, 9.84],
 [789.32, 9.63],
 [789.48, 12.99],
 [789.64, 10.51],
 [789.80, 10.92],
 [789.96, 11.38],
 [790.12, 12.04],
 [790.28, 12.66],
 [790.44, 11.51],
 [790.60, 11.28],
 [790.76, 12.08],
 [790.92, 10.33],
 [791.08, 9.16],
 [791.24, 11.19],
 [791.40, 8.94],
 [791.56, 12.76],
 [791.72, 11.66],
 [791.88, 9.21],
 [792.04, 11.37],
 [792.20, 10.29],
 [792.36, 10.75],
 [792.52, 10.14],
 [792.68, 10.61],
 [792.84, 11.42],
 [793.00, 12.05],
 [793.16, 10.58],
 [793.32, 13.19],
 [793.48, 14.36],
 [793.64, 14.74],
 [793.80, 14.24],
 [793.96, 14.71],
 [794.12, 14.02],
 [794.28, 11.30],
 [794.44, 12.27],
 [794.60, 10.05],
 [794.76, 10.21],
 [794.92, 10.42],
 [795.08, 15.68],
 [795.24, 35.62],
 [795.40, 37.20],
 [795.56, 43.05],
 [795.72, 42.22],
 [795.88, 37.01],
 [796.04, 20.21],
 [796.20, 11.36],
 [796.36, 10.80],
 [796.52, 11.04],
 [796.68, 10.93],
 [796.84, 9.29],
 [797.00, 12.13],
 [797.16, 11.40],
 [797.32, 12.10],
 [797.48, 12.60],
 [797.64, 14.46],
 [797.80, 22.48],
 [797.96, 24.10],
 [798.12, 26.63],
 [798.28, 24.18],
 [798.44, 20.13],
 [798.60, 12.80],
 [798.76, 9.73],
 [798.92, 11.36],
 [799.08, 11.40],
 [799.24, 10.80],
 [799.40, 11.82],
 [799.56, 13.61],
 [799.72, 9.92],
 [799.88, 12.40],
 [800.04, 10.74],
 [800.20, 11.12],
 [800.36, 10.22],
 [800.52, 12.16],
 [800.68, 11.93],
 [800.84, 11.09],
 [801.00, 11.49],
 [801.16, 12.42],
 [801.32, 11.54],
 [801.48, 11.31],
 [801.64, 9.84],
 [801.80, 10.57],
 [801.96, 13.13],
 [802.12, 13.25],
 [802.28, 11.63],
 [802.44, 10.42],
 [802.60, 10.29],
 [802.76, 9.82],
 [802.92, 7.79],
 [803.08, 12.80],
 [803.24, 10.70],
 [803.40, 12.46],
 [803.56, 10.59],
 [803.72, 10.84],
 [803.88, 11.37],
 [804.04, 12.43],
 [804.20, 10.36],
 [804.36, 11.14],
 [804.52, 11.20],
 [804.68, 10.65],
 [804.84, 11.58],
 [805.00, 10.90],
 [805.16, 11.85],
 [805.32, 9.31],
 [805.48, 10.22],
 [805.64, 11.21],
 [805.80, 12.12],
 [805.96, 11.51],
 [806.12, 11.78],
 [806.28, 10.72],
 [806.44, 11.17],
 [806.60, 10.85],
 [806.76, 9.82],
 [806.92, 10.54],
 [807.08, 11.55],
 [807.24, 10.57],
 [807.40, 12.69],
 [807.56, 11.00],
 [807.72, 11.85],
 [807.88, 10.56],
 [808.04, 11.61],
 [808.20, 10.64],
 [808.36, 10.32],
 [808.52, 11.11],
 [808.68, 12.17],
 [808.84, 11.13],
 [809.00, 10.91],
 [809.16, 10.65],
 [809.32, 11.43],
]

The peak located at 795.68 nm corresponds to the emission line Halpha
